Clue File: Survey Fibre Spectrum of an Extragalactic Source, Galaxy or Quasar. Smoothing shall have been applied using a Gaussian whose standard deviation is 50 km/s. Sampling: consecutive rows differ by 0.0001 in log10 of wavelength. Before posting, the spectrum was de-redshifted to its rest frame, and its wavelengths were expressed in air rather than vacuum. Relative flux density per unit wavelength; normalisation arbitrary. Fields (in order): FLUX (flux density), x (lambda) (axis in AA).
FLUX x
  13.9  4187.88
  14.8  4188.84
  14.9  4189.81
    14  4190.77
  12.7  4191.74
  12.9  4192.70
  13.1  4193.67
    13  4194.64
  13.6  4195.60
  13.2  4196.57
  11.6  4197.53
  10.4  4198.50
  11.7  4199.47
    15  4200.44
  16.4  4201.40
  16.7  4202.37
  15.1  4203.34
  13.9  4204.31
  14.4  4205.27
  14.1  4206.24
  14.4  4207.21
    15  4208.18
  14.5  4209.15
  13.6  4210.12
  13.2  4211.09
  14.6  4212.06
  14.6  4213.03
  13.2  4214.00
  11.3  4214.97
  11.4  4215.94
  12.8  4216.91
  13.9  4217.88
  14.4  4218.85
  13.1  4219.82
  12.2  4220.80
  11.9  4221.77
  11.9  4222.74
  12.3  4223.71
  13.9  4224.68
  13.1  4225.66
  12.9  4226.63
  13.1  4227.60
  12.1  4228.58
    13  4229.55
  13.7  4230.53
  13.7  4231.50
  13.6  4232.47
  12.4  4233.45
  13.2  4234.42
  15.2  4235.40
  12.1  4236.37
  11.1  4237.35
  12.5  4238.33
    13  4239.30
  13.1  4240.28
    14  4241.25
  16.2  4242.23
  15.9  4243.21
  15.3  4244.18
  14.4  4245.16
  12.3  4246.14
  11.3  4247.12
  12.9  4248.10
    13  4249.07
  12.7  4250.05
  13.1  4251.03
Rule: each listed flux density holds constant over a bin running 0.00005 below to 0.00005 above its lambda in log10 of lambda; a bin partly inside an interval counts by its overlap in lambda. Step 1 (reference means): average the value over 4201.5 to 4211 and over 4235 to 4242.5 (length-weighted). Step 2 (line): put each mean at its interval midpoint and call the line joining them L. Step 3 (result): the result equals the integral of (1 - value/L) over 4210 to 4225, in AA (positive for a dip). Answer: 1.25 AA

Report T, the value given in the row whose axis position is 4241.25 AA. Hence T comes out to 14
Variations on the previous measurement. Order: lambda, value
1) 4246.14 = 12.3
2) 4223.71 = 12.3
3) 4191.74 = 12.7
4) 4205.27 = 14.4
